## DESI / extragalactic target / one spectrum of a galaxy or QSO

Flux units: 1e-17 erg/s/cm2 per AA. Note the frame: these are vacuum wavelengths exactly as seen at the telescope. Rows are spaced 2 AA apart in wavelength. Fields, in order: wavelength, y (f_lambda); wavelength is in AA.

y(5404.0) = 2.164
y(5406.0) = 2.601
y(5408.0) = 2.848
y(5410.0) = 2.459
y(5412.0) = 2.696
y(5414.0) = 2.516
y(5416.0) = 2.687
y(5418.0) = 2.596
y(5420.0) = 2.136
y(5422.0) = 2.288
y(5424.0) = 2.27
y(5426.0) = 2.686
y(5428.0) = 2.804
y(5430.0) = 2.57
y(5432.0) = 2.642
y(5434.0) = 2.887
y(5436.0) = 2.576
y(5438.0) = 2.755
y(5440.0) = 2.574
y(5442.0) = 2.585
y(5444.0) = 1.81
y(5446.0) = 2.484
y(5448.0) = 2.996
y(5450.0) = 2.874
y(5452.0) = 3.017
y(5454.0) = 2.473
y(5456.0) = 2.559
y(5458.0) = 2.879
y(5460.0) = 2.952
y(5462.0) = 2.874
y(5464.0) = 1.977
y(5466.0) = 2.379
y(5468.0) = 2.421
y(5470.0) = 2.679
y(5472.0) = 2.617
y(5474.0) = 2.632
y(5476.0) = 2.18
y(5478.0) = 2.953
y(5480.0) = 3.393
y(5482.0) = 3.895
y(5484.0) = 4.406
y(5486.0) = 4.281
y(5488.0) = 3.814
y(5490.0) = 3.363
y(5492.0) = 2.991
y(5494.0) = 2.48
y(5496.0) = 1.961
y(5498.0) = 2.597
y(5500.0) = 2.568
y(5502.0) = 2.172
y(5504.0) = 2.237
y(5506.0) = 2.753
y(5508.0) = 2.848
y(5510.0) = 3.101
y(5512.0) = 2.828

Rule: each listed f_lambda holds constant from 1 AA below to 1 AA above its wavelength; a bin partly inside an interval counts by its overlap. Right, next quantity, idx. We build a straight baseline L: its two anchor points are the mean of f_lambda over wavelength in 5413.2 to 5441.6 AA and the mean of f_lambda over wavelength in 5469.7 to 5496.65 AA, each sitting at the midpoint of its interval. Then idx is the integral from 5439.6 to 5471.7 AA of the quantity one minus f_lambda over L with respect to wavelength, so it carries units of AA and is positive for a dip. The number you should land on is 2.94 AA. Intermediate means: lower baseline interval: 2.57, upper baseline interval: 3.14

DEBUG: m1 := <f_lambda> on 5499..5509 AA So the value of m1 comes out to 2.52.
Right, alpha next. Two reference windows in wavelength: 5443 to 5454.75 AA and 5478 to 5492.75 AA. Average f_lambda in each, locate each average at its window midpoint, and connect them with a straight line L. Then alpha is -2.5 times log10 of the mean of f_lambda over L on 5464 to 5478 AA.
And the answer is 0.30 mag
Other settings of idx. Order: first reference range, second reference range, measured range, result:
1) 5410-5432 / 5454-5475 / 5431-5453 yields -0.8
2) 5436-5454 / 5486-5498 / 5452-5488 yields -1.3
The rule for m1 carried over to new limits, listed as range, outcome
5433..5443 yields 2.68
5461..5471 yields 2.47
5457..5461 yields 2.92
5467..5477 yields 2.51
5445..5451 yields 2.78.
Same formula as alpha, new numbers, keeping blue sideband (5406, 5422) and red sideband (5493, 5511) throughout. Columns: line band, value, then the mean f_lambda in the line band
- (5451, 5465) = -0.06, 2.68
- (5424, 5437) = -0.05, 2.66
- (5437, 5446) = 0.05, 2.44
